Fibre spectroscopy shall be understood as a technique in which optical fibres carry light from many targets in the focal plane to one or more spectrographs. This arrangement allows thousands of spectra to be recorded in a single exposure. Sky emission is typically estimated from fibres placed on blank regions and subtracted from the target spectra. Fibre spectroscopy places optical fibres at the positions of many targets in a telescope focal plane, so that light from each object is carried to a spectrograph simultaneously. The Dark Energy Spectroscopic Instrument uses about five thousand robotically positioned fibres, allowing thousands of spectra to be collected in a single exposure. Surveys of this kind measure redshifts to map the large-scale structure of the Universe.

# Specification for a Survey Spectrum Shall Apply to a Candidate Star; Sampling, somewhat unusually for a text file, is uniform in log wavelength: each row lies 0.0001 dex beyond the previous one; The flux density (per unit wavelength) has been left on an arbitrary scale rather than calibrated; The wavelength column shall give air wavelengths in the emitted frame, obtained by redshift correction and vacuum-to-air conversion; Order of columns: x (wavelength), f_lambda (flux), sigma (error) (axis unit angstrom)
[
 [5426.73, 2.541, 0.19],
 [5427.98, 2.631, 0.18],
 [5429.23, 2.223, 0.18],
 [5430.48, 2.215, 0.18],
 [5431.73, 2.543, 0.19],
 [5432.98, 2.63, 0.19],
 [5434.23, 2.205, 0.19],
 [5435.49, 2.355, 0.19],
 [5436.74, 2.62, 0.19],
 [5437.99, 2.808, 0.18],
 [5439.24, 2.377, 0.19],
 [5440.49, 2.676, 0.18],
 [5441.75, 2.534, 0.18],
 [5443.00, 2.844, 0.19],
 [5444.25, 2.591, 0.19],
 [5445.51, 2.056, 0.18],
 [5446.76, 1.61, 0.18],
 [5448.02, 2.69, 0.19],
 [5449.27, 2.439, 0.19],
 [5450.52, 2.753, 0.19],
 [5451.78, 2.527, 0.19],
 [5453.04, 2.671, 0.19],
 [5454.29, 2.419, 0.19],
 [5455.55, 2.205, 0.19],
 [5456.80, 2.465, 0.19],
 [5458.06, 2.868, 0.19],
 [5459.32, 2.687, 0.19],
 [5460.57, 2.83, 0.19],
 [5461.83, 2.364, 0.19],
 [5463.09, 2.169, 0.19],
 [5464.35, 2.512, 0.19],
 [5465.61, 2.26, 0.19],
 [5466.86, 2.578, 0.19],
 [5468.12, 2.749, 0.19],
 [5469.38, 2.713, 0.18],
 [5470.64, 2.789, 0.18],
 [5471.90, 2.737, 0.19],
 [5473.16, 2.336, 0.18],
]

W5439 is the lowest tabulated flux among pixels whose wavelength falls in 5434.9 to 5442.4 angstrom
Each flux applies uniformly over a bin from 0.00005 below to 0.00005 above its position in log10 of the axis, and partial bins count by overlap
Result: 2.355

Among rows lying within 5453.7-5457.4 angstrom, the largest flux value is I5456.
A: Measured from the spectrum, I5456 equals 2.465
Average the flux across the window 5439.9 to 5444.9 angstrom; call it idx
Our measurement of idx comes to 2.66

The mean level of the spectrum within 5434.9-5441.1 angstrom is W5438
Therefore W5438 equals 2.57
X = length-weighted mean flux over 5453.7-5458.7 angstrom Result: 2.49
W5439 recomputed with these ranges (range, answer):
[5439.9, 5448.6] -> 1.61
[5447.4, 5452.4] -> 2.439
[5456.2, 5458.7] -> 2.465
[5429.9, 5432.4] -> 2.215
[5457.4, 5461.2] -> 2.687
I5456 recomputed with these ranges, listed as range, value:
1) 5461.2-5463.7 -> 2.364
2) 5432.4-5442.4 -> 2.808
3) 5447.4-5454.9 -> 2.753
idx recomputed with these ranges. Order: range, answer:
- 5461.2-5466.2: 2.32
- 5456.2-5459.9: 2.67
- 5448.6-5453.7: 2.6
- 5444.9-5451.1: 2.31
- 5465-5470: 2.58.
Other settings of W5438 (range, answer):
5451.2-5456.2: 2.46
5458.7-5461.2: 2.77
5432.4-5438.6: 2.52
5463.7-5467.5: 2.45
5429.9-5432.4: 2.39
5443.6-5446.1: 2.33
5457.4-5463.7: 2.58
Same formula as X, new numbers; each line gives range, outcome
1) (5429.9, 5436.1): 2.39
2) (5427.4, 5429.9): 2.42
